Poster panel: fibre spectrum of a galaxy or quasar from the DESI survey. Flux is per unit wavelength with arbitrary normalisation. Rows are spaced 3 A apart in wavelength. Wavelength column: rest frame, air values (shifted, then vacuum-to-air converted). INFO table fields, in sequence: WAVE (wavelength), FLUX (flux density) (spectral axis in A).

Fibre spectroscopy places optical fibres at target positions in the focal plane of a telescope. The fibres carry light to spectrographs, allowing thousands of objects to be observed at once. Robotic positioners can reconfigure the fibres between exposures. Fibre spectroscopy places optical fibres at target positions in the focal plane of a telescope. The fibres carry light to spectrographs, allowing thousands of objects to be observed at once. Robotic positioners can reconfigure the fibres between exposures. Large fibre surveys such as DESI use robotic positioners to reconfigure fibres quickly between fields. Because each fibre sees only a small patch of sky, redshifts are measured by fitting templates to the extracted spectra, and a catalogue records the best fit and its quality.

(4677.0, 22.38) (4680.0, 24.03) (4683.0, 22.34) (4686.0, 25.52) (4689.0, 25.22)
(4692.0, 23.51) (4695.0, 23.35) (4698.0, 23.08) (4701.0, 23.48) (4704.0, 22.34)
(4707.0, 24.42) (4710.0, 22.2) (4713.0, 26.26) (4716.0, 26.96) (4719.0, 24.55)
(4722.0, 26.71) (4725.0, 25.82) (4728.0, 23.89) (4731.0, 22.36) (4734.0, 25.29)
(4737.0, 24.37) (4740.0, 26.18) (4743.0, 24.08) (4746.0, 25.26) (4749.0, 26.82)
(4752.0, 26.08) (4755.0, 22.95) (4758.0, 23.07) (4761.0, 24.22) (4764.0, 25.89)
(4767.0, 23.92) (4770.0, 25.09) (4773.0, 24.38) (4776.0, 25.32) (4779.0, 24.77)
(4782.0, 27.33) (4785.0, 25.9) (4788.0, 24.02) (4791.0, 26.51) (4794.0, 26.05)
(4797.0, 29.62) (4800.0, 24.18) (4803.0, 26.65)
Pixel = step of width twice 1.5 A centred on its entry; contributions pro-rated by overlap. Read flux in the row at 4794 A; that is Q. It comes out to 26.05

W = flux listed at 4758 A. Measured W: 23.07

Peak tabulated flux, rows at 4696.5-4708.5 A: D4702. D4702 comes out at 24.42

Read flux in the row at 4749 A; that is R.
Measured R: 26.82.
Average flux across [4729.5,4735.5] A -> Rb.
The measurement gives 23.8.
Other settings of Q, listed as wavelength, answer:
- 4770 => 25.09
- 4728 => 23.89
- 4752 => 26.08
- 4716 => 26.96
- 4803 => 26.65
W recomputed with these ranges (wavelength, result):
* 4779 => 24.77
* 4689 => 25.22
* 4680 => 24.03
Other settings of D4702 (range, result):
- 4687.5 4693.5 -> 25.22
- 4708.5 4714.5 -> 26.26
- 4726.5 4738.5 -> 25.29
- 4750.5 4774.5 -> 26.08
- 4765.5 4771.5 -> 25.09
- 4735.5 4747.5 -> 26.18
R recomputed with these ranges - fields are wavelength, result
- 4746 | 25.26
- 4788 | 24.02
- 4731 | 22.36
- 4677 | 22.38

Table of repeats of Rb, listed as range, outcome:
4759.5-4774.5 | 24.7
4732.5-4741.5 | 25.3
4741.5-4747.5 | 24.7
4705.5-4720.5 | 24.9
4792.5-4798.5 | 27.8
